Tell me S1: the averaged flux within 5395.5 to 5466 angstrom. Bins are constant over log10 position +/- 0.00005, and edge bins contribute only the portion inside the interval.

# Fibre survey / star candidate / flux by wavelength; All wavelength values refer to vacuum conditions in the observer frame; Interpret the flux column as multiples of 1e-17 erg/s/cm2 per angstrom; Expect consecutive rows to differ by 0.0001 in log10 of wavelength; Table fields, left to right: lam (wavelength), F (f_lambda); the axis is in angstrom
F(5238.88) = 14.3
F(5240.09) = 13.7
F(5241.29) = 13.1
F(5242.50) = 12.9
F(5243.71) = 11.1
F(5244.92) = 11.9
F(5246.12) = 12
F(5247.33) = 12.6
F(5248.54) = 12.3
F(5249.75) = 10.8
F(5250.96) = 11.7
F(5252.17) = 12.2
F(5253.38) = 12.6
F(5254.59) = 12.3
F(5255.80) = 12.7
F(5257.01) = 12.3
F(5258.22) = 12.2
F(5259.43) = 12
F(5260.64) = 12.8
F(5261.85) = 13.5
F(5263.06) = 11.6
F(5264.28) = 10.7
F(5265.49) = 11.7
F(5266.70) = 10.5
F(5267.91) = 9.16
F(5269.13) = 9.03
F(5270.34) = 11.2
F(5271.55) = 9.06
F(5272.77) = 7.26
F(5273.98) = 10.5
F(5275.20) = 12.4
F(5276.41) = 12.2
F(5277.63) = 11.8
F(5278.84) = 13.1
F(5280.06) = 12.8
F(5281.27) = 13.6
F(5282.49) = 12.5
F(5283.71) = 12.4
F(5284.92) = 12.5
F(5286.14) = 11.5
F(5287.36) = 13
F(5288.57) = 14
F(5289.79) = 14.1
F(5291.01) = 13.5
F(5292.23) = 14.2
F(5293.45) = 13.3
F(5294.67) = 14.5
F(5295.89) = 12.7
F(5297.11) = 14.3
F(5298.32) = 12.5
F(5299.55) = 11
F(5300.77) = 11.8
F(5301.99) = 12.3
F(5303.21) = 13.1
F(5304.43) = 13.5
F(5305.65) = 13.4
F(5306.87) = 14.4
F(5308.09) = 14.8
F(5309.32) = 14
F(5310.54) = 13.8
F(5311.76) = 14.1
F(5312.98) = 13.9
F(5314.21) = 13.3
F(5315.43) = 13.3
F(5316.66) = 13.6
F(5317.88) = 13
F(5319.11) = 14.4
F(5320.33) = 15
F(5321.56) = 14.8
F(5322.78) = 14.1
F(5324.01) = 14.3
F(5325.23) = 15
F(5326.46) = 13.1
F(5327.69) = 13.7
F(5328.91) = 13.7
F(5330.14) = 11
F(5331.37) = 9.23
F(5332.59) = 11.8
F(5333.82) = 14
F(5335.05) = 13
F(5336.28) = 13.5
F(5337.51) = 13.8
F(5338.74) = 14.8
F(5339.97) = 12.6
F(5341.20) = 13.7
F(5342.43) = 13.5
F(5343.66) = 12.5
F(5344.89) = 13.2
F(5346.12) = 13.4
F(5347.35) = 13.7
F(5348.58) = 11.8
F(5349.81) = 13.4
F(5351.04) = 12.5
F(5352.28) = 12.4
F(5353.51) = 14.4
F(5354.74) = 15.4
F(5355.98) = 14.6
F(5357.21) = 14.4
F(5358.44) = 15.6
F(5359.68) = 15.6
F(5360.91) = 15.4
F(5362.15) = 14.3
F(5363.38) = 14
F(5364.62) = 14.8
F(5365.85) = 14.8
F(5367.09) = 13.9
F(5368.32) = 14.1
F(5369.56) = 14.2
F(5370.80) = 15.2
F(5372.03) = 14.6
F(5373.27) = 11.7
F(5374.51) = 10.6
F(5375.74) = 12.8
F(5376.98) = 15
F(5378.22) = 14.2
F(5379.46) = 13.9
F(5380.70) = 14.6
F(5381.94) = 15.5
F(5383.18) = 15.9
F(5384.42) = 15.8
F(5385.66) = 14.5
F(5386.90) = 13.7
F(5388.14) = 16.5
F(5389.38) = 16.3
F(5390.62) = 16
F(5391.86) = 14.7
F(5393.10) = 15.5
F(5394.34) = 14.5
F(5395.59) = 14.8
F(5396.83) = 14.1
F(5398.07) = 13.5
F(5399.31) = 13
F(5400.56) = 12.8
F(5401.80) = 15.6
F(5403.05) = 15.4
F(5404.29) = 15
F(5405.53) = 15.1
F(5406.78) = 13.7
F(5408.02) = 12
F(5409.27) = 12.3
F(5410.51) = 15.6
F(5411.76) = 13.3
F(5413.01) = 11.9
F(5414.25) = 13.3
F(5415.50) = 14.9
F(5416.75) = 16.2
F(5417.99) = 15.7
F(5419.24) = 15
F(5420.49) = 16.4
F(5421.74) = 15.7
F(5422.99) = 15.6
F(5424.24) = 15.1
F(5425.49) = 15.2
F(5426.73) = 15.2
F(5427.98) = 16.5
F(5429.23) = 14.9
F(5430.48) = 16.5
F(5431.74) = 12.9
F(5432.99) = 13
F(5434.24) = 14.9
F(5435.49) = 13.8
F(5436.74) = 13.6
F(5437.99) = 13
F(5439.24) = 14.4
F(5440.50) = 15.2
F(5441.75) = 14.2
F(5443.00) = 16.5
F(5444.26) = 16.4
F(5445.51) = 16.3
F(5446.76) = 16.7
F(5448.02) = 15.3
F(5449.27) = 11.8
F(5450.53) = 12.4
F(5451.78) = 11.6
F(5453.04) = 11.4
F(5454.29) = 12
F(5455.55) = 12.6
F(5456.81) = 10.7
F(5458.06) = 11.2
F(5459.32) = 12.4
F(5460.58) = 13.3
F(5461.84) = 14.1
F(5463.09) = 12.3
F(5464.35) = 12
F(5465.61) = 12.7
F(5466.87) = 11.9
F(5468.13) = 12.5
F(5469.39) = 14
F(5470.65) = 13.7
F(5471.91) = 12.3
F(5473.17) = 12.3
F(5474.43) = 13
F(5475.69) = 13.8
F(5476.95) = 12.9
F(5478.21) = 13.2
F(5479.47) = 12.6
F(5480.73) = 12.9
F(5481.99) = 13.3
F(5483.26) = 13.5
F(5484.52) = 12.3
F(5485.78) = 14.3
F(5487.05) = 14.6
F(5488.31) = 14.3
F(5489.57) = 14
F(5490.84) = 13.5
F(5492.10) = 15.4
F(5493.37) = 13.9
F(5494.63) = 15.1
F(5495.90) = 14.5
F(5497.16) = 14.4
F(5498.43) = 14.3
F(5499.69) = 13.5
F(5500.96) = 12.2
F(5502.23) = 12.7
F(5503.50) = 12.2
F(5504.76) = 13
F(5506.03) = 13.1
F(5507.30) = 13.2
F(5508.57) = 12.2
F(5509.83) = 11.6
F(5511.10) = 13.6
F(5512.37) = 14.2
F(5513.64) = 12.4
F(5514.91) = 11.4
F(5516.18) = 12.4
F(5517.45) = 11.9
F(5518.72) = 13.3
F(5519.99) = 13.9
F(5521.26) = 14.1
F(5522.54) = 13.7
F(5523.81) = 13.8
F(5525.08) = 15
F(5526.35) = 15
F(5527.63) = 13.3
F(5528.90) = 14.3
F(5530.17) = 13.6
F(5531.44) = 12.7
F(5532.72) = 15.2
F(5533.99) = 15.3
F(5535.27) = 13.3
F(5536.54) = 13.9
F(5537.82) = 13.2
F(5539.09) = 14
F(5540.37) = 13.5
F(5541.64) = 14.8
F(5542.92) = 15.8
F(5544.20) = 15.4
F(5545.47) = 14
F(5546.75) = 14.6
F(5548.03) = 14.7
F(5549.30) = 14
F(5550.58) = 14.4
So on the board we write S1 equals 14.1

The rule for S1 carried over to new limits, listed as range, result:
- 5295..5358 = 13.4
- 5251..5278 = 11.4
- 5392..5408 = 14.3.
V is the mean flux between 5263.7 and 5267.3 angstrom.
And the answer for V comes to 11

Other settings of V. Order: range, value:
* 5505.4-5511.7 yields 12.7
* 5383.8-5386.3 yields 15.1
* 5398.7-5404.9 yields 14.4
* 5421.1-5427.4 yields 15.4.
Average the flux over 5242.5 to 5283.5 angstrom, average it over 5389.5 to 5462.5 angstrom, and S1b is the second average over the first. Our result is 1.2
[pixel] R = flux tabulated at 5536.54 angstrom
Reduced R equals 13.9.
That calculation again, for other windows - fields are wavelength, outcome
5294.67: 14.5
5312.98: 13.9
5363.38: 14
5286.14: 11.5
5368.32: 14.1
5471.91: 12.3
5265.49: 11.7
